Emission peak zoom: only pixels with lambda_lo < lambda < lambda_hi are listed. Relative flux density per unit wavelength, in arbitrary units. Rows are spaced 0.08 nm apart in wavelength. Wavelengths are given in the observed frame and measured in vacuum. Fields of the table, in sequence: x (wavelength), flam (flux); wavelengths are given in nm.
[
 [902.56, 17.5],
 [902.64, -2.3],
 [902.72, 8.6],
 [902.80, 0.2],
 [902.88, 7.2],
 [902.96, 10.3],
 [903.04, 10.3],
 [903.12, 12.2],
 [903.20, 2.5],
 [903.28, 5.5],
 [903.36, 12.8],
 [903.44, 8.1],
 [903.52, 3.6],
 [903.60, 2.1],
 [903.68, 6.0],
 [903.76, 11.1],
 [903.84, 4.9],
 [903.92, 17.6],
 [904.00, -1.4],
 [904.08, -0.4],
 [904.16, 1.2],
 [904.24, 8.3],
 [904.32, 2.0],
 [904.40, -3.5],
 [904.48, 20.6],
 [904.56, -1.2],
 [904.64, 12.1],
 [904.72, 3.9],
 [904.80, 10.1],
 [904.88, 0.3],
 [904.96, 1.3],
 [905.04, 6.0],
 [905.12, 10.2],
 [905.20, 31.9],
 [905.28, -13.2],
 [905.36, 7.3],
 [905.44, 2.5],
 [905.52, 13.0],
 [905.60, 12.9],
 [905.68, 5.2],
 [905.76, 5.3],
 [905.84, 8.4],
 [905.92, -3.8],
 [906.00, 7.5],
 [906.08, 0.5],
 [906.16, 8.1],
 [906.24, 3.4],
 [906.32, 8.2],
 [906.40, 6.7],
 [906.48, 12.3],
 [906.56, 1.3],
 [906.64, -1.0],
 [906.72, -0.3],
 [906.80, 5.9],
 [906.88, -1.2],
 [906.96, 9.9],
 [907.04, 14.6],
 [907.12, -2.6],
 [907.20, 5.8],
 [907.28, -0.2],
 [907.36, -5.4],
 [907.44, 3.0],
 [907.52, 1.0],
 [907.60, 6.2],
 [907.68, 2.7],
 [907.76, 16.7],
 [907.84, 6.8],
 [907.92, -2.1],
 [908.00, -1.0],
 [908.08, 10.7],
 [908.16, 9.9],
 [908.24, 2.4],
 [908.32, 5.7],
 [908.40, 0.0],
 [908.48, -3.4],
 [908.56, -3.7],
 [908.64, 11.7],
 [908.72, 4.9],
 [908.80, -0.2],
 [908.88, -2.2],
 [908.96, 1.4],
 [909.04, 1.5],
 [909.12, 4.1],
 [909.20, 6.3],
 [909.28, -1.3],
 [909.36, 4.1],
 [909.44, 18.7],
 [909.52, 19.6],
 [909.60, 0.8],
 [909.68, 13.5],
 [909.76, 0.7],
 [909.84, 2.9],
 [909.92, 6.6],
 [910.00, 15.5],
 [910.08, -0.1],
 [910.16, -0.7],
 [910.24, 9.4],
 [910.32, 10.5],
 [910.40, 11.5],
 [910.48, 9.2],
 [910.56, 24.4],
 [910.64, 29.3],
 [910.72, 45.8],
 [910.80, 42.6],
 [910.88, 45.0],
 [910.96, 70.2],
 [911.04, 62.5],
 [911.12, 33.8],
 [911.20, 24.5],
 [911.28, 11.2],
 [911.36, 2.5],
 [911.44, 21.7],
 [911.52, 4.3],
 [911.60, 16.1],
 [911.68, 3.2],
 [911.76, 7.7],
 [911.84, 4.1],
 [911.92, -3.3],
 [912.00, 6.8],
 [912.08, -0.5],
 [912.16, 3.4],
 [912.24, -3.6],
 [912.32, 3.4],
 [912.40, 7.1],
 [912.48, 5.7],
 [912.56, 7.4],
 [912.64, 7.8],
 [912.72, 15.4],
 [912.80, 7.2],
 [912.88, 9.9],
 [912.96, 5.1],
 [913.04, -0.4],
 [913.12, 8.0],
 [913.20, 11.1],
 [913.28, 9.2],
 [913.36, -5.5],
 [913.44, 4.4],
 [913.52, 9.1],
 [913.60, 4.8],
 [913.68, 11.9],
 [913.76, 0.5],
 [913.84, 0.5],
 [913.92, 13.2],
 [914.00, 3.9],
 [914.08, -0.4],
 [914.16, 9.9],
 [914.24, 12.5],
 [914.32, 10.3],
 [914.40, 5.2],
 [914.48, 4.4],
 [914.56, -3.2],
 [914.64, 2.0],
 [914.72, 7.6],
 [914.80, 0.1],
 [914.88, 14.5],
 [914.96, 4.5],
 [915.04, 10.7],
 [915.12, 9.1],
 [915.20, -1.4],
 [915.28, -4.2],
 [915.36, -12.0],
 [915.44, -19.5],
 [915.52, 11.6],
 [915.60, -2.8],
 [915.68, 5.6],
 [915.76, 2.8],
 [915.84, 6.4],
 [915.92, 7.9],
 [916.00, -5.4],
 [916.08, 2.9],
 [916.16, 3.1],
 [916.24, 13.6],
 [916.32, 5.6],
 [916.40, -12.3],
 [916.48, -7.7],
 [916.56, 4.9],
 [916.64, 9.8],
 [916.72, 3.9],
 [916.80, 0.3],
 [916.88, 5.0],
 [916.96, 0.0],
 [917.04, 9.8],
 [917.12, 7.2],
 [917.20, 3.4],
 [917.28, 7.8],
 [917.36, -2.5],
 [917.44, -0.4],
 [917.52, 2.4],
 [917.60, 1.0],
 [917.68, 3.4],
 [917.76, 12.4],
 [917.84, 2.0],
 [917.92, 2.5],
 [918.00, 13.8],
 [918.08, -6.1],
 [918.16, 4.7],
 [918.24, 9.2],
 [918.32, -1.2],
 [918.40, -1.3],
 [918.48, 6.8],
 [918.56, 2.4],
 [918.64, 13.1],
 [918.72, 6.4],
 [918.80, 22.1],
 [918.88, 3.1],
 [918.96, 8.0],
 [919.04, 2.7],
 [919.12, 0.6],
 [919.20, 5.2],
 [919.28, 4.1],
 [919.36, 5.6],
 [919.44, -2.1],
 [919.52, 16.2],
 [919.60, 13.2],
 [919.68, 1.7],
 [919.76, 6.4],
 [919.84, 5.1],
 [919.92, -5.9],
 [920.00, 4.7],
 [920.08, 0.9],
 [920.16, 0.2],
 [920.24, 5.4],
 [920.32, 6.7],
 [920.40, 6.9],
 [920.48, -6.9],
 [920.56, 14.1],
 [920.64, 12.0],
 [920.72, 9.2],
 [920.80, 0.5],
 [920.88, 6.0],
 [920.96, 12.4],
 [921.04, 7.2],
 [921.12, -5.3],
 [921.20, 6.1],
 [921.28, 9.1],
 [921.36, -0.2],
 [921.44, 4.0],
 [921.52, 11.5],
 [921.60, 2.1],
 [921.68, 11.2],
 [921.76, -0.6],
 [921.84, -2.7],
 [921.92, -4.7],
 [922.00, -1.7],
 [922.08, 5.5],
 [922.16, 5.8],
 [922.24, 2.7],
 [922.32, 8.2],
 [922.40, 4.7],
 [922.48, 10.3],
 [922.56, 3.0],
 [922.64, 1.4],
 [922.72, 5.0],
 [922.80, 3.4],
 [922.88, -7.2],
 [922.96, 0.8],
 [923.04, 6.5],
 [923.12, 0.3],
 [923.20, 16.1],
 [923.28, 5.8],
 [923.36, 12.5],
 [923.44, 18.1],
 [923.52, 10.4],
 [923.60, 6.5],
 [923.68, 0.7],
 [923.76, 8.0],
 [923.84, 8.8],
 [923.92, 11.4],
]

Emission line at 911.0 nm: [O III]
